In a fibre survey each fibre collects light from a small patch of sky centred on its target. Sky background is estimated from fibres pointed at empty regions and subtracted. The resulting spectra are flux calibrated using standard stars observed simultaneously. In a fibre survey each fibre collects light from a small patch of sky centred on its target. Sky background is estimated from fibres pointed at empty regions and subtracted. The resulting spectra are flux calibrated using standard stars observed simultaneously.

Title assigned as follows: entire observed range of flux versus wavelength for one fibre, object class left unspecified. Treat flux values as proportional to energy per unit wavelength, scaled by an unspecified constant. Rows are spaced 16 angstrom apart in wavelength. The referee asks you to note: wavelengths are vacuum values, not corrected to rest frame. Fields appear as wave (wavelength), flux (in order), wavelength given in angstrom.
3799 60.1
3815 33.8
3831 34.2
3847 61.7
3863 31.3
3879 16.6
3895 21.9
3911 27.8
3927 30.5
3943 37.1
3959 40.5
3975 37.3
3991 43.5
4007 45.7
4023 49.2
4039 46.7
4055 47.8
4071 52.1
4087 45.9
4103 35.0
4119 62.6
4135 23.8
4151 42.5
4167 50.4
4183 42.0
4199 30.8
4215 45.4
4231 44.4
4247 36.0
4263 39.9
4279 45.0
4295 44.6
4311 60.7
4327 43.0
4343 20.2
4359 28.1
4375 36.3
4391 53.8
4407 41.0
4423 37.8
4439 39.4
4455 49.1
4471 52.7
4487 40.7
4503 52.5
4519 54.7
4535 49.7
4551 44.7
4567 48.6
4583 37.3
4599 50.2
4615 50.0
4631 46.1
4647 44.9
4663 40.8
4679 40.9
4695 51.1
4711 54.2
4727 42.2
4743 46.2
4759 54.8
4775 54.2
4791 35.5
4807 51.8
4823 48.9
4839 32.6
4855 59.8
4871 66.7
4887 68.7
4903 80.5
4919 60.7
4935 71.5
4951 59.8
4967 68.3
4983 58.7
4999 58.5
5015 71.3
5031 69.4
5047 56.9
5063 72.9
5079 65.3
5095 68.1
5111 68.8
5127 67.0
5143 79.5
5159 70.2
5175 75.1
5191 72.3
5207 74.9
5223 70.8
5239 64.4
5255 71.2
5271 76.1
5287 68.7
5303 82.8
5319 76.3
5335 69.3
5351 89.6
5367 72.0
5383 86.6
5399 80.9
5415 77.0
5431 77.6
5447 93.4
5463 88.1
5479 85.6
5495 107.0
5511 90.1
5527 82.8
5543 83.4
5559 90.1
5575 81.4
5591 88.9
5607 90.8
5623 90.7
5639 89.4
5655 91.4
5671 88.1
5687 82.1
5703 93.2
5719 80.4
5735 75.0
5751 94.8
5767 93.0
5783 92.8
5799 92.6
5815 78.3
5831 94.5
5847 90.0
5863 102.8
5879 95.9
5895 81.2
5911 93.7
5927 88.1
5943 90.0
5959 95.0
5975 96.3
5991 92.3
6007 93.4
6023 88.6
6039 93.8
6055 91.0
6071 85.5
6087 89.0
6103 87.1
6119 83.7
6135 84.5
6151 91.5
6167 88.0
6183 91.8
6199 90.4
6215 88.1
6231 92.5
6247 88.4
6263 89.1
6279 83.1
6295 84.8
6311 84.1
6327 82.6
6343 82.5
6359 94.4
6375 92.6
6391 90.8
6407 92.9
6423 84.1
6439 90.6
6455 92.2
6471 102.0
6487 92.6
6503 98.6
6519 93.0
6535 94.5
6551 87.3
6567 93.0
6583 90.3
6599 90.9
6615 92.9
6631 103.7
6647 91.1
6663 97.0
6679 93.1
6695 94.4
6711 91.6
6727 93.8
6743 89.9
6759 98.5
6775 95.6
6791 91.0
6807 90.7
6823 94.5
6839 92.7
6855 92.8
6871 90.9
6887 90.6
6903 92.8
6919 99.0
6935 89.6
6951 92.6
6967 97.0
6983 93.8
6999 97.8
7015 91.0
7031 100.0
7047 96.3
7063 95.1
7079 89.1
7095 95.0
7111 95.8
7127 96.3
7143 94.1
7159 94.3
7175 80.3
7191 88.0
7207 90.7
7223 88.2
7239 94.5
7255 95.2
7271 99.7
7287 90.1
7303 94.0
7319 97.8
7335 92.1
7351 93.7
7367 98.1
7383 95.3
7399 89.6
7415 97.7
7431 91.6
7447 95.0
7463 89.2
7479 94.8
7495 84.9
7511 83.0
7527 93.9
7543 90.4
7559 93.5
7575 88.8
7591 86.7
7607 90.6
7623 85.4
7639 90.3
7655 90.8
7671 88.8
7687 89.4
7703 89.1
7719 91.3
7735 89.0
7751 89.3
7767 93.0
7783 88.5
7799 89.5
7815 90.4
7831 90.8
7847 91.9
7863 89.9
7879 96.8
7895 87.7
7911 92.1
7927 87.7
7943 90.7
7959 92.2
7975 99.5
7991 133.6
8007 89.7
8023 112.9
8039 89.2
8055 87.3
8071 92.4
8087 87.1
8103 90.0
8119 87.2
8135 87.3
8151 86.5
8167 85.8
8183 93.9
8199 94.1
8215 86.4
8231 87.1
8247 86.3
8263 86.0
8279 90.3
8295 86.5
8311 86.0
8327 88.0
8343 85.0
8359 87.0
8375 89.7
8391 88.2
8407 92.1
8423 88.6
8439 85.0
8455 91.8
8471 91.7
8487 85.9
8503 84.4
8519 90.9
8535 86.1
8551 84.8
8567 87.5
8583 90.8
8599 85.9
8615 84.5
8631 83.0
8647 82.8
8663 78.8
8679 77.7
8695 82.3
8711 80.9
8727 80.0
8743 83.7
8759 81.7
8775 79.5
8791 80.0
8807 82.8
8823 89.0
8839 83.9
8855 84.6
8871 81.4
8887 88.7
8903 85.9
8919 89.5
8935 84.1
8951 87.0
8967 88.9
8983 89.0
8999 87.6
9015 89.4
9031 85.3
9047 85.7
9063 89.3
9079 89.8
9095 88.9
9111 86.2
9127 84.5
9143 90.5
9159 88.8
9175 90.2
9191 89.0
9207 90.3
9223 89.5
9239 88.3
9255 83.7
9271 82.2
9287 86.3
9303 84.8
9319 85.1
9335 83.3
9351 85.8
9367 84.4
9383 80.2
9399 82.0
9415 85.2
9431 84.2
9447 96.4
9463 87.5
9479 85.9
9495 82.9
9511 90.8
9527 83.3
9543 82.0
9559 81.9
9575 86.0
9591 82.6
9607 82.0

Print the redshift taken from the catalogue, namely 0.22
